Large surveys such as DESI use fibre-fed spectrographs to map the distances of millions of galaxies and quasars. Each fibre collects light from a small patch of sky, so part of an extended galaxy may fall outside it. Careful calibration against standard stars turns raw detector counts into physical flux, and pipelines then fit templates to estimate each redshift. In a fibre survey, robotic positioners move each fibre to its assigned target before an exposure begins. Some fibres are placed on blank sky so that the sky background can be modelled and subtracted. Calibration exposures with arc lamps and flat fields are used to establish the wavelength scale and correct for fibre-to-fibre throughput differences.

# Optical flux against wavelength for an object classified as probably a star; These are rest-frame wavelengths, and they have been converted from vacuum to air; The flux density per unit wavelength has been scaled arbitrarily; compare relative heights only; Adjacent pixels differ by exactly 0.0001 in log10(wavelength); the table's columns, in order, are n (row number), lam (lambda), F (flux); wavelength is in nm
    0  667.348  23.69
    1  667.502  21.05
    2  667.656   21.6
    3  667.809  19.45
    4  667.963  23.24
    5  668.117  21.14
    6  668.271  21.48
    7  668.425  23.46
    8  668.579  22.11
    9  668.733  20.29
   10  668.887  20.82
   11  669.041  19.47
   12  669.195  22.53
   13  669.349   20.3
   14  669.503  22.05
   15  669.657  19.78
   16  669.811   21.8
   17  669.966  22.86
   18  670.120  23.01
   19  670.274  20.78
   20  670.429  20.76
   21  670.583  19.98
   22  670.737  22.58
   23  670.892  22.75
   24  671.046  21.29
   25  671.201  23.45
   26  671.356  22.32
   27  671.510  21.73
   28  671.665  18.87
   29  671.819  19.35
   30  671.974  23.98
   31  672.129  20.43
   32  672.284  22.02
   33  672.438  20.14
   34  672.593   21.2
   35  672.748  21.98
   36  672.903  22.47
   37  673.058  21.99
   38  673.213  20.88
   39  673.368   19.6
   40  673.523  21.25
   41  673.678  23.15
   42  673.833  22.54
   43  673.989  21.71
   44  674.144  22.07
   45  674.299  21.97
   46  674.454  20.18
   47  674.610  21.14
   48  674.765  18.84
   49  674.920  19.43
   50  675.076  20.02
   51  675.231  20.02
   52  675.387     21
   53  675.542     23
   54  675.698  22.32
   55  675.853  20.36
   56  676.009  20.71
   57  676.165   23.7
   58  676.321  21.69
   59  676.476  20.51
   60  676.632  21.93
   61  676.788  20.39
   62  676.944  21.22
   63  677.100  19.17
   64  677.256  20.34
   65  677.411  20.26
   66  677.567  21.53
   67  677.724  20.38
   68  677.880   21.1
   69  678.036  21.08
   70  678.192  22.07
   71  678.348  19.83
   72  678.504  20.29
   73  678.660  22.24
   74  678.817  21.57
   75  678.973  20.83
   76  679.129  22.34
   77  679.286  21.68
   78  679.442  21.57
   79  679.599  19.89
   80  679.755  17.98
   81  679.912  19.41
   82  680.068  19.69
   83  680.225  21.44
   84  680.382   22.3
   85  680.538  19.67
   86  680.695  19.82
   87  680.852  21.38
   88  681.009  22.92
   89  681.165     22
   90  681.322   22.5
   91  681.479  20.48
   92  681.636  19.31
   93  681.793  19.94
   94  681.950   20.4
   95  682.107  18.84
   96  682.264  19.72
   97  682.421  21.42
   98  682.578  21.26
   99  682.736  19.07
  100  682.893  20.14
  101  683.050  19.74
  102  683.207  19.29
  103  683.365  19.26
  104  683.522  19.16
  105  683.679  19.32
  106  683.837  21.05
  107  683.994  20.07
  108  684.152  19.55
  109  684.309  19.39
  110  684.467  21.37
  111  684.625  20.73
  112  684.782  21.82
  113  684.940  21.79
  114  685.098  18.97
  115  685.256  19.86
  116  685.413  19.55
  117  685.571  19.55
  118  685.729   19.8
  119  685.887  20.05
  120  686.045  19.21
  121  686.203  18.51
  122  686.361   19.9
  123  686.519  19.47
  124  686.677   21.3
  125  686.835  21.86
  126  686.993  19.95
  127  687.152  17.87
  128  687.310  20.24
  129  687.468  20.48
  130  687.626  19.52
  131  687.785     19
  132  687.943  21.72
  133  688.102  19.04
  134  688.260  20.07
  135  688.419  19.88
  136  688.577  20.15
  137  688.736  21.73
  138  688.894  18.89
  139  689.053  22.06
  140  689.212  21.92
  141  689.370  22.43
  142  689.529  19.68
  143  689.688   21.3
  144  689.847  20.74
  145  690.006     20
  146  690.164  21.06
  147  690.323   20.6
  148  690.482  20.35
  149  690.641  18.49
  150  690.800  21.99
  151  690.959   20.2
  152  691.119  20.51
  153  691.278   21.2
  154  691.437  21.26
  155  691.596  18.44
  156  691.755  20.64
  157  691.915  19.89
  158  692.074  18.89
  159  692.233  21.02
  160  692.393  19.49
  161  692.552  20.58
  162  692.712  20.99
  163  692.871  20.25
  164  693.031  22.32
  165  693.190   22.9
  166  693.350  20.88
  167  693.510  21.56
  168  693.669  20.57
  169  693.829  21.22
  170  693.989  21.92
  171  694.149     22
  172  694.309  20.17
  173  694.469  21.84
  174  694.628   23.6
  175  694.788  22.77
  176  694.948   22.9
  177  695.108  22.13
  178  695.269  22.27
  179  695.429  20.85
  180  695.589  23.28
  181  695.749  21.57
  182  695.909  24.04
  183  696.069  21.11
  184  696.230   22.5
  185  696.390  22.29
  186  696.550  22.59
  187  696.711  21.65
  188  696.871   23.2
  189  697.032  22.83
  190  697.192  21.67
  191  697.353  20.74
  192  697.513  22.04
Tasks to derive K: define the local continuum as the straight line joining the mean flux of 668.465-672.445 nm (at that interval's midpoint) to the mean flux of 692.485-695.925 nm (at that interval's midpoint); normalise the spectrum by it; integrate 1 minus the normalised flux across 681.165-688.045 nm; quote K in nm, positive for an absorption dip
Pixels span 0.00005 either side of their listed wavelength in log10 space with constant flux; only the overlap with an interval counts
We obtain 0.500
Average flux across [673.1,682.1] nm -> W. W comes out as 21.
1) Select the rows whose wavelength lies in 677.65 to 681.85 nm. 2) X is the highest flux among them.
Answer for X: 22.92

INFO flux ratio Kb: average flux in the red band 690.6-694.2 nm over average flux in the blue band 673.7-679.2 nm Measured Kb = 0.98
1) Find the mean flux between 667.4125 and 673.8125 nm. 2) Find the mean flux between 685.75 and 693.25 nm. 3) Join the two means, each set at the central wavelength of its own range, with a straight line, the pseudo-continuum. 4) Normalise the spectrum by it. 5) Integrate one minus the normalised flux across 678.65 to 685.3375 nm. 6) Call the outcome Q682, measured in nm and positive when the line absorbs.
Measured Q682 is 0.11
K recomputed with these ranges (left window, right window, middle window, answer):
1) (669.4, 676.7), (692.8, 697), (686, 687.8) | 0.16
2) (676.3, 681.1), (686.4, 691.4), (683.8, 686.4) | 0.07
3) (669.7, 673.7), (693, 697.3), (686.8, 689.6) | 0.20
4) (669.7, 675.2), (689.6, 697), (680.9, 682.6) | 0.04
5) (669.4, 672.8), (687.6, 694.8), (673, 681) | 0.11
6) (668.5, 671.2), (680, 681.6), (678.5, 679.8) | 0.01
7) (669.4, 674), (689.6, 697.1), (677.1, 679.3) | 0.05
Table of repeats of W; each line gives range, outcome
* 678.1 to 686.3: 20.4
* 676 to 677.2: 21.2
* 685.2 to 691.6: 20.3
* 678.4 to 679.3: 21.4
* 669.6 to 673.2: 21.5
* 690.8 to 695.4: 21.2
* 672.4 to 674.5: 21.6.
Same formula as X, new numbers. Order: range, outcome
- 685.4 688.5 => 21.86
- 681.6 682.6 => 21.42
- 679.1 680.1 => 22.34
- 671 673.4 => 23.98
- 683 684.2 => 21.05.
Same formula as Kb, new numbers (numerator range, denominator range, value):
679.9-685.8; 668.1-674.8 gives 0.95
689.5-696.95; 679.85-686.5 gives 1.05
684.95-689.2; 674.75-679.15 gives 0.95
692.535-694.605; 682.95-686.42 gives 1.08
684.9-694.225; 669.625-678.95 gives 0.96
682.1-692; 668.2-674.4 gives 0.94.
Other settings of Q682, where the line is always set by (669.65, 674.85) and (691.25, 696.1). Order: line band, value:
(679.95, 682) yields 0.051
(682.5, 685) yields 0.145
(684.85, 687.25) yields 0.174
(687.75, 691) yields 0.127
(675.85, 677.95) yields 0.046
